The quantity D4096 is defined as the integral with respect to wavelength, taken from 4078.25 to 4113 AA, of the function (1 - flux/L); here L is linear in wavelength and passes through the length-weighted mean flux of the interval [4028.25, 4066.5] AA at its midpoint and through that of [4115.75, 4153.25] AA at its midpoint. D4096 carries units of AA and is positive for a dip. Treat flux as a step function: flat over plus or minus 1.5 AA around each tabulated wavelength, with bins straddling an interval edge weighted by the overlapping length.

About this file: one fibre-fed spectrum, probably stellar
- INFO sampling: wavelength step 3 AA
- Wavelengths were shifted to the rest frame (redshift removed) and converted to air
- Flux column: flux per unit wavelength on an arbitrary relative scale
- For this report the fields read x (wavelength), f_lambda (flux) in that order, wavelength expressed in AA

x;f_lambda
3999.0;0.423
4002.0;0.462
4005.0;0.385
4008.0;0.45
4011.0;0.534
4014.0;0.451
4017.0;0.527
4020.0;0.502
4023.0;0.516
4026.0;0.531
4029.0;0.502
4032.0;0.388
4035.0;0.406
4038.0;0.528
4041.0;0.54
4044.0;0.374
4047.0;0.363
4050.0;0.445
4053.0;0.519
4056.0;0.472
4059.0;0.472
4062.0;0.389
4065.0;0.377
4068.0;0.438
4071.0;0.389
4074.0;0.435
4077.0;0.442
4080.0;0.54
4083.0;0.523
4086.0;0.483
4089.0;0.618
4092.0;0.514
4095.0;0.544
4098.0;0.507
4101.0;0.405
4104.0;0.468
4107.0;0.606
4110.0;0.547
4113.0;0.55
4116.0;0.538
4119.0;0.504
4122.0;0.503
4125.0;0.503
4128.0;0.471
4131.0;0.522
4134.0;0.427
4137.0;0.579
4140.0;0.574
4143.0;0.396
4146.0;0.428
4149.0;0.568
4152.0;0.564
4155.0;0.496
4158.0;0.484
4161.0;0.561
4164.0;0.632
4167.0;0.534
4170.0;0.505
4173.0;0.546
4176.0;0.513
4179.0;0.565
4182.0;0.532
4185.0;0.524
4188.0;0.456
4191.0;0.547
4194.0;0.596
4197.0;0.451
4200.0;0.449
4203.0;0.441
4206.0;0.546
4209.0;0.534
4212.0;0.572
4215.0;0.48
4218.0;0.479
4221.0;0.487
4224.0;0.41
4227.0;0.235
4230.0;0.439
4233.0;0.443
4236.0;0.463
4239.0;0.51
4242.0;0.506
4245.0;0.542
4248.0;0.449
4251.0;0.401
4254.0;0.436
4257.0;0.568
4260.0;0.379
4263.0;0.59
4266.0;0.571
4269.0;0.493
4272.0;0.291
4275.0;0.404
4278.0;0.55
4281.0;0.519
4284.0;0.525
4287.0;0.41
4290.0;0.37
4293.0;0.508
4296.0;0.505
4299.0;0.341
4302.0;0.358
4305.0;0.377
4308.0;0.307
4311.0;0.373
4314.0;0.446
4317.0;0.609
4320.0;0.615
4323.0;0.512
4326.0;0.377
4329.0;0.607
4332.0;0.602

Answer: -3.4 AA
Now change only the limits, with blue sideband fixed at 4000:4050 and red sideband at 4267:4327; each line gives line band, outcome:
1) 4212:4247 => -0.63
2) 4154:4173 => -3.41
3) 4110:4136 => -2.72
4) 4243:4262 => -0.75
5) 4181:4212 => -3.91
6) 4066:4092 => -1.24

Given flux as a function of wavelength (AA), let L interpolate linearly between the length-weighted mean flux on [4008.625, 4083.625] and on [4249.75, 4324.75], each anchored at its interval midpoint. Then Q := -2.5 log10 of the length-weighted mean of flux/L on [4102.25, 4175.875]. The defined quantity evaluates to -0.13 mag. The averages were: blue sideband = 0.463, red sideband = 0.458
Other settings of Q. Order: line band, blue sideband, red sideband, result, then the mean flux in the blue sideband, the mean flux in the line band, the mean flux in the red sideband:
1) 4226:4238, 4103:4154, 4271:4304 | 0.14 mag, 0.515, 0.406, 0.436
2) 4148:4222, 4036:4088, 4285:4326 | -0.17 mag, 0.456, 0.522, 0.44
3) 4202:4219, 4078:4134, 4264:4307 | -0.08 mag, 0.516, 0.512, 0.445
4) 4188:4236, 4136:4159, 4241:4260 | 0.03 mag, 0.51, 0.473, 0.475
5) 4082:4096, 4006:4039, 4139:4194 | -0.07 mag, 0.483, 0.537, 0.525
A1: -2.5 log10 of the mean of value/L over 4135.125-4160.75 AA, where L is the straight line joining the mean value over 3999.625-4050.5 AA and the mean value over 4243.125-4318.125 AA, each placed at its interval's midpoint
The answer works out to -0.12 mag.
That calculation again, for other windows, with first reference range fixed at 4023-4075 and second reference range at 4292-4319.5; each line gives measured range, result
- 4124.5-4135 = -0.092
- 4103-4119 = -0.216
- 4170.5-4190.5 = -0.191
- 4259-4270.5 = -0.186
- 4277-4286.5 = -0.197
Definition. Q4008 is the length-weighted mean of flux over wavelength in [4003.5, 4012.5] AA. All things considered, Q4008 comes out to 0.456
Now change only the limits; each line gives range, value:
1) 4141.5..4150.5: 0.464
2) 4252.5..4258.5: 0.502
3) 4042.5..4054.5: 0.425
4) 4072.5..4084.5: 0.485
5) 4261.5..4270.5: 0.551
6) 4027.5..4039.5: 0.456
